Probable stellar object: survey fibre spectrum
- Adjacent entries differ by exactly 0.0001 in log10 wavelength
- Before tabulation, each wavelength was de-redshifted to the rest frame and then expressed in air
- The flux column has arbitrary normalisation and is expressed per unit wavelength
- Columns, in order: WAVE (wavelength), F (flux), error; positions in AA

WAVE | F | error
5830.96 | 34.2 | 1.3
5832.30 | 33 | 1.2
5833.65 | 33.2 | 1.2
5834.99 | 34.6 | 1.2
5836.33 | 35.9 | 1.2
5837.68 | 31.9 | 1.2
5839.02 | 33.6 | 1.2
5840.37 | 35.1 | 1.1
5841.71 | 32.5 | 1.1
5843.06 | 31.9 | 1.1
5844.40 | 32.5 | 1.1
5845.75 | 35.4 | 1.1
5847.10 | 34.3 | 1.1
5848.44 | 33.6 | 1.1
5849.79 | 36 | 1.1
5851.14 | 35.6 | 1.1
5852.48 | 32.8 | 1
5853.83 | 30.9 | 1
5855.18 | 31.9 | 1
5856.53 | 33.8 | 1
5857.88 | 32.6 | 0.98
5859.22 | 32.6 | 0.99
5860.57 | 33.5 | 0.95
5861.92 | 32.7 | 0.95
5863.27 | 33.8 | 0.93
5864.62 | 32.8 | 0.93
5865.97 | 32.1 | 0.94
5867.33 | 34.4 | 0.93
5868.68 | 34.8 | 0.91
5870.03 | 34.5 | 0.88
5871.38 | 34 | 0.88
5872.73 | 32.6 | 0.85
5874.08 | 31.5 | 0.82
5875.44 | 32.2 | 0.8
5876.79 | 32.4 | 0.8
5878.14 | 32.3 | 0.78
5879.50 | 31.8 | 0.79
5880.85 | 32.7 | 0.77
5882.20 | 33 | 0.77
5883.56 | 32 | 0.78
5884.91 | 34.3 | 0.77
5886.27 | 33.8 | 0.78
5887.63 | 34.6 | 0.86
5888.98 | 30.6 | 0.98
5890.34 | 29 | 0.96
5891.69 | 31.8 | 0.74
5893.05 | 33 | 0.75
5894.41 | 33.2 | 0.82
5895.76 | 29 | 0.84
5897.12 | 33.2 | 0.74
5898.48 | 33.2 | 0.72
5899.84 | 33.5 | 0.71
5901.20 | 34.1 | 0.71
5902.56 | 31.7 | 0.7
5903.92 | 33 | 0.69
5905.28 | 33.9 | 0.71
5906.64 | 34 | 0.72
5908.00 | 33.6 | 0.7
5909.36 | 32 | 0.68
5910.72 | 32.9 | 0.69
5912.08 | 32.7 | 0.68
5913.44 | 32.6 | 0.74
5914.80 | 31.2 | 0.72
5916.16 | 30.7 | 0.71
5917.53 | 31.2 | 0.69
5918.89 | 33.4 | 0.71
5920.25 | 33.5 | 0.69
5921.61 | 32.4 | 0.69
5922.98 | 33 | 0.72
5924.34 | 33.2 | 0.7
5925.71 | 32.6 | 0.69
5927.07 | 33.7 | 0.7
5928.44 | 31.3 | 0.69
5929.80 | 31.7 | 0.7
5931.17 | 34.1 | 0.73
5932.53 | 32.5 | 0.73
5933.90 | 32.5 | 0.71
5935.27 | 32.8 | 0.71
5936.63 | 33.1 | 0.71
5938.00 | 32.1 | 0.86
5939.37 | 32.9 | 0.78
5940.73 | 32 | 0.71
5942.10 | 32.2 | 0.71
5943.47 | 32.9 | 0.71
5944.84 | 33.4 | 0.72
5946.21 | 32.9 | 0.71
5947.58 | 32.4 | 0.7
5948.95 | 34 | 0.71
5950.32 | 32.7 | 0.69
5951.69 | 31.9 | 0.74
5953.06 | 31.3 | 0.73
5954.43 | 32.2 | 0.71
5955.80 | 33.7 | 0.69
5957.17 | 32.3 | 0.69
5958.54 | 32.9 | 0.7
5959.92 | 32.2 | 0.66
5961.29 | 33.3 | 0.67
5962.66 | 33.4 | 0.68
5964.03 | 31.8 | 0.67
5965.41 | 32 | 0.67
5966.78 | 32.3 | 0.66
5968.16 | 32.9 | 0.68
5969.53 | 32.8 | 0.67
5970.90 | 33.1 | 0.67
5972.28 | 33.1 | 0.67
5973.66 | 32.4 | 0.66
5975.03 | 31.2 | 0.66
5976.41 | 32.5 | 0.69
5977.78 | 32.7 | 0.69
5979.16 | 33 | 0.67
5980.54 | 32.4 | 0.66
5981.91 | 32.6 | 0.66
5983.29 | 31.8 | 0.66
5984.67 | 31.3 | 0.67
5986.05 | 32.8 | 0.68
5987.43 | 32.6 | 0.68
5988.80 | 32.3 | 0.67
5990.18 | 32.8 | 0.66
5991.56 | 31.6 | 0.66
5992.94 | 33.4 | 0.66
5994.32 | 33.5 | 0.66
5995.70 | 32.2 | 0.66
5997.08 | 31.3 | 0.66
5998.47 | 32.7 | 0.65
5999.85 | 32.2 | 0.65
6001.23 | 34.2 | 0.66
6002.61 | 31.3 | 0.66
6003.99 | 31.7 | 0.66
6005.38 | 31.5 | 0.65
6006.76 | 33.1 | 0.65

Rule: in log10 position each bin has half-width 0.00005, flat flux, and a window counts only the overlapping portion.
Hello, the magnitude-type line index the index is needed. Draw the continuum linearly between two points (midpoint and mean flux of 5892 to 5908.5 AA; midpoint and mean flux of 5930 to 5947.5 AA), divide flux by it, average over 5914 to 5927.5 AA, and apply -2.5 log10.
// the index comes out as 0.011 mag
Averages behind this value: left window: 32.9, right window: 32.7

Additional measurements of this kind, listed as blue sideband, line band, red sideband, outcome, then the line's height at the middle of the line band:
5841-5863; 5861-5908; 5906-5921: 0.00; 32.9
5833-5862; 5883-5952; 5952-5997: 0.01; 33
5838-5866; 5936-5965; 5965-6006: 0.00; 32.7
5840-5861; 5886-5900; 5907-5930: 0.02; 32.8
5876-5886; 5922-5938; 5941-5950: 0.00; 32.8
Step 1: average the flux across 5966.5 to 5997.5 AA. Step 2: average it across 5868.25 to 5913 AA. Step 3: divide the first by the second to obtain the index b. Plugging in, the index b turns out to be 0.99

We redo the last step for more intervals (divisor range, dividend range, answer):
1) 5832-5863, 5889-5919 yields 0.97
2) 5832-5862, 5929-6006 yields 0.97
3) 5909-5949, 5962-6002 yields 1.00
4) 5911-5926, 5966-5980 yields 1.01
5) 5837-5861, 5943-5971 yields 0.98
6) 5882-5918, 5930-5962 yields 1.01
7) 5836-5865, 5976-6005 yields 0.97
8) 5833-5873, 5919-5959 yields 0.98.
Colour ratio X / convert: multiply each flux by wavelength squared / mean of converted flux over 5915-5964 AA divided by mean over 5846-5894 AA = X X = 1.0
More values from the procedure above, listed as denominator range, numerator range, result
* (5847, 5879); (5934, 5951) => 1.01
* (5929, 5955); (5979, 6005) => 1.01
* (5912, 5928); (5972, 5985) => 1.01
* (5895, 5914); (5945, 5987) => 1.01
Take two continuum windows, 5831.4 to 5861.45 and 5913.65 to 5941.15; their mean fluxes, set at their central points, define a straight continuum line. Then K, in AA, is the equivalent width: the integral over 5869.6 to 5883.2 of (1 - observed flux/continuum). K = 0.2 AA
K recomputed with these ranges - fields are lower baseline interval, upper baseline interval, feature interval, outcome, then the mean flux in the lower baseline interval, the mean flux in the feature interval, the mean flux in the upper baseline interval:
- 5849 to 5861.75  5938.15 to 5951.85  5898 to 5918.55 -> 0.2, 33.3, 32.7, 32.7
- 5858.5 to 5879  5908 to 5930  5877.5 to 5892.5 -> 0.2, 33.1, 32.4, 32.4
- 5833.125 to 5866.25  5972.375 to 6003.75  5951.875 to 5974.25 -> 0.0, 33.4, 32.6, 32.4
